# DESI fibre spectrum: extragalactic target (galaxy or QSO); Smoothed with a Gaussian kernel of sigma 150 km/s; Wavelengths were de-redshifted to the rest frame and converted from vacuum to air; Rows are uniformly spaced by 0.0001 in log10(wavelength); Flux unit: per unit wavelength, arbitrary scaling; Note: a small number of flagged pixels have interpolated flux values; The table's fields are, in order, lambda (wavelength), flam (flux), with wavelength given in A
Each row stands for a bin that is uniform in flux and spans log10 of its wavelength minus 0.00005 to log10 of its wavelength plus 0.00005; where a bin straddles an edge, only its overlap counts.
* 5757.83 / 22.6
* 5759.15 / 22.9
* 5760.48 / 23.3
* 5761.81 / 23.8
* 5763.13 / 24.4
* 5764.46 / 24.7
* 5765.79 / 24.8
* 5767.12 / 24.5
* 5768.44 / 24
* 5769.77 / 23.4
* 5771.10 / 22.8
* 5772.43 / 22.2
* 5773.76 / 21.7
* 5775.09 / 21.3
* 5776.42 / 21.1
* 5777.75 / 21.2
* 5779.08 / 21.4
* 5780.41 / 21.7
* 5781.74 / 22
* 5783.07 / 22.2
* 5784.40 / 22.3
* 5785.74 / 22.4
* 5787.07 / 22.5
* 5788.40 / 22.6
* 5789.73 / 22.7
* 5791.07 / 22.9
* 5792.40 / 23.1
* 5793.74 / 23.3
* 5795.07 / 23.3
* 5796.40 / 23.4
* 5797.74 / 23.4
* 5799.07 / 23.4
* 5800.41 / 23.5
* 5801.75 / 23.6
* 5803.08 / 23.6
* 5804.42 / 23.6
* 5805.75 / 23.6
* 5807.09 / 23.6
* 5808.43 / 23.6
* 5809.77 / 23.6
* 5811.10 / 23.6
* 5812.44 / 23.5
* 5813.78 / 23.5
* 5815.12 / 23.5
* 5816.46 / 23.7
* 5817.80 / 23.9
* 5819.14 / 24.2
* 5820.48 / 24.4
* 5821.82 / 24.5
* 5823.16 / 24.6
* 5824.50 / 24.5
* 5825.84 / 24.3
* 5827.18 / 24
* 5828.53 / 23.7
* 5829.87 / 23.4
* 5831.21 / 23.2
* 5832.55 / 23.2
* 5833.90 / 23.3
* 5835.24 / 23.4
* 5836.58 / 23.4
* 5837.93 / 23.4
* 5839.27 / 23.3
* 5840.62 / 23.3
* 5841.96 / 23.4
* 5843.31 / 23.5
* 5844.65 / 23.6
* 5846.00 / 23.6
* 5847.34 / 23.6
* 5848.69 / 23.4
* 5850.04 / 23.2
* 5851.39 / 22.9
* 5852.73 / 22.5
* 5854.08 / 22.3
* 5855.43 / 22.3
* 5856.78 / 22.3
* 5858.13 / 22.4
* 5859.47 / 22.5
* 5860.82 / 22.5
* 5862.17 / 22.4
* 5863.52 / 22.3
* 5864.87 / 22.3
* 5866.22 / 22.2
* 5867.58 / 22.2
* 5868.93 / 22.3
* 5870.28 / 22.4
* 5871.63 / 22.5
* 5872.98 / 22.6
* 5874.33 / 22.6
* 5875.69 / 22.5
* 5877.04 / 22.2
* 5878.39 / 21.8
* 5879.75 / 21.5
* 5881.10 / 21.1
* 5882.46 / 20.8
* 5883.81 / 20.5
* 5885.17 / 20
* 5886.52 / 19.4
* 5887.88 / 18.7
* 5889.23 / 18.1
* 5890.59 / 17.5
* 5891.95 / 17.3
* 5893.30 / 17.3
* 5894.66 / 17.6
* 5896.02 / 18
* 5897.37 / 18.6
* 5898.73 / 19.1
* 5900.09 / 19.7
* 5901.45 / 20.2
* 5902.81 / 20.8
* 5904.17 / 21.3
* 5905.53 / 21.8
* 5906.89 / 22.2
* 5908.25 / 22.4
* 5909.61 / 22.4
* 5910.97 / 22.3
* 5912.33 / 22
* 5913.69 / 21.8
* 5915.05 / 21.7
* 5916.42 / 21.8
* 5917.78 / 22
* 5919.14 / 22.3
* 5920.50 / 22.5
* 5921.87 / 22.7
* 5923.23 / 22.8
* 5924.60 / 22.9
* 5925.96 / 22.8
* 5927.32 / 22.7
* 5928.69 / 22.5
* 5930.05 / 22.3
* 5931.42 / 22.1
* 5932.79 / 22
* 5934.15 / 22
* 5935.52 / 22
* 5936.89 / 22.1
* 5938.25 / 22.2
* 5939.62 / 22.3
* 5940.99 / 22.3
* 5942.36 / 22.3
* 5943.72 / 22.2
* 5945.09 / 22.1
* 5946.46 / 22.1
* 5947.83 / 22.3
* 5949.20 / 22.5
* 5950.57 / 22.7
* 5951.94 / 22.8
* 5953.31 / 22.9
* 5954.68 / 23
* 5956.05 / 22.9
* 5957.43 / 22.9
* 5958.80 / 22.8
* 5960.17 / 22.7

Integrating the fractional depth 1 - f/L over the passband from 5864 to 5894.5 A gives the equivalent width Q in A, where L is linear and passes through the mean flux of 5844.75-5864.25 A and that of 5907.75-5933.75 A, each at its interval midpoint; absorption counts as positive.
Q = 2.5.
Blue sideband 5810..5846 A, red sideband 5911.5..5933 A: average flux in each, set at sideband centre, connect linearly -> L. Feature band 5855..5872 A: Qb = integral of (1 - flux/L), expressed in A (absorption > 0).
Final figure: 0.6 A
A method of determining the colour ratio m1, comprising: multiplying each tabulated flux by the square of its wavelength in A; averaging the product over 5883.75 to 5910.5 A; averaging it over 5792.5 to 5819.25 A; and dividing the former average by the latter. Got 0.86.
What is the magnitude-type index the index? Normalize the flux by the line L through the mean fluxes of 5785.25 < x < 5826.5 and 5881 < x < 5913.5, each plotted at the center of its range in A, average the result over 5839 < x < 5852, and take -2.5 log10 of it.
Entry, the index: -0.07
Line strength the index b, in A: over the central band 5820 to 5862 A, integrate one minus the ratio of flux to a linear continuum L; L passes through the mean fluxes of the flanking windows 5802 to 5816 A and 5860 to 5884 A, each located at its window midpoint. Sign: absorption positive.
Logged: -1.0 A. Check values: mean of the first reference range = 23.6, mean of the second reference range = 22.1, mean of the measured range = 23.3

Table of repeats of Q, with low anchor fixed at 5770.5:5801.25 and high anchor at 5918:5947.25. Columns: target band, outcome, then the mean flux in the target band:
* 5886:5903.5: 2.9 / 18.6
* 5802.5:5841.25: -2.2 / 23.7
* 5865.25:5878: 0.0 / 22.4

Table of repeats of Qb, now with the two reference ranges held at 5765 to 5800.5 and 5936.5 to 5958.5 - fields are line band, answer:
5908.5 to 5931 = 0.2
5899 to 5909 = 0.6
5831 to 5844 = -0.4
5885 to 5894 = 1.7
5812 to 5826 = -0.9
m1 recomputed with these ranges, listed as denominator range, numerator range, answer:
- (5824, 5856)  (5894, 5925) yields 0.93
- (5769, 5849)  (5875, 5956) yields 0.96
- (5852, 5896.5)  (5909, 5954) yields 1.08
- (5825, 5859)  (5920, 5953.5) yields 1.00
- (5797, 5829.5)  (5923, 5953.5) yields 0.98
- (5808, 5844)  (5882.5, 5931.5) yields 0.90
